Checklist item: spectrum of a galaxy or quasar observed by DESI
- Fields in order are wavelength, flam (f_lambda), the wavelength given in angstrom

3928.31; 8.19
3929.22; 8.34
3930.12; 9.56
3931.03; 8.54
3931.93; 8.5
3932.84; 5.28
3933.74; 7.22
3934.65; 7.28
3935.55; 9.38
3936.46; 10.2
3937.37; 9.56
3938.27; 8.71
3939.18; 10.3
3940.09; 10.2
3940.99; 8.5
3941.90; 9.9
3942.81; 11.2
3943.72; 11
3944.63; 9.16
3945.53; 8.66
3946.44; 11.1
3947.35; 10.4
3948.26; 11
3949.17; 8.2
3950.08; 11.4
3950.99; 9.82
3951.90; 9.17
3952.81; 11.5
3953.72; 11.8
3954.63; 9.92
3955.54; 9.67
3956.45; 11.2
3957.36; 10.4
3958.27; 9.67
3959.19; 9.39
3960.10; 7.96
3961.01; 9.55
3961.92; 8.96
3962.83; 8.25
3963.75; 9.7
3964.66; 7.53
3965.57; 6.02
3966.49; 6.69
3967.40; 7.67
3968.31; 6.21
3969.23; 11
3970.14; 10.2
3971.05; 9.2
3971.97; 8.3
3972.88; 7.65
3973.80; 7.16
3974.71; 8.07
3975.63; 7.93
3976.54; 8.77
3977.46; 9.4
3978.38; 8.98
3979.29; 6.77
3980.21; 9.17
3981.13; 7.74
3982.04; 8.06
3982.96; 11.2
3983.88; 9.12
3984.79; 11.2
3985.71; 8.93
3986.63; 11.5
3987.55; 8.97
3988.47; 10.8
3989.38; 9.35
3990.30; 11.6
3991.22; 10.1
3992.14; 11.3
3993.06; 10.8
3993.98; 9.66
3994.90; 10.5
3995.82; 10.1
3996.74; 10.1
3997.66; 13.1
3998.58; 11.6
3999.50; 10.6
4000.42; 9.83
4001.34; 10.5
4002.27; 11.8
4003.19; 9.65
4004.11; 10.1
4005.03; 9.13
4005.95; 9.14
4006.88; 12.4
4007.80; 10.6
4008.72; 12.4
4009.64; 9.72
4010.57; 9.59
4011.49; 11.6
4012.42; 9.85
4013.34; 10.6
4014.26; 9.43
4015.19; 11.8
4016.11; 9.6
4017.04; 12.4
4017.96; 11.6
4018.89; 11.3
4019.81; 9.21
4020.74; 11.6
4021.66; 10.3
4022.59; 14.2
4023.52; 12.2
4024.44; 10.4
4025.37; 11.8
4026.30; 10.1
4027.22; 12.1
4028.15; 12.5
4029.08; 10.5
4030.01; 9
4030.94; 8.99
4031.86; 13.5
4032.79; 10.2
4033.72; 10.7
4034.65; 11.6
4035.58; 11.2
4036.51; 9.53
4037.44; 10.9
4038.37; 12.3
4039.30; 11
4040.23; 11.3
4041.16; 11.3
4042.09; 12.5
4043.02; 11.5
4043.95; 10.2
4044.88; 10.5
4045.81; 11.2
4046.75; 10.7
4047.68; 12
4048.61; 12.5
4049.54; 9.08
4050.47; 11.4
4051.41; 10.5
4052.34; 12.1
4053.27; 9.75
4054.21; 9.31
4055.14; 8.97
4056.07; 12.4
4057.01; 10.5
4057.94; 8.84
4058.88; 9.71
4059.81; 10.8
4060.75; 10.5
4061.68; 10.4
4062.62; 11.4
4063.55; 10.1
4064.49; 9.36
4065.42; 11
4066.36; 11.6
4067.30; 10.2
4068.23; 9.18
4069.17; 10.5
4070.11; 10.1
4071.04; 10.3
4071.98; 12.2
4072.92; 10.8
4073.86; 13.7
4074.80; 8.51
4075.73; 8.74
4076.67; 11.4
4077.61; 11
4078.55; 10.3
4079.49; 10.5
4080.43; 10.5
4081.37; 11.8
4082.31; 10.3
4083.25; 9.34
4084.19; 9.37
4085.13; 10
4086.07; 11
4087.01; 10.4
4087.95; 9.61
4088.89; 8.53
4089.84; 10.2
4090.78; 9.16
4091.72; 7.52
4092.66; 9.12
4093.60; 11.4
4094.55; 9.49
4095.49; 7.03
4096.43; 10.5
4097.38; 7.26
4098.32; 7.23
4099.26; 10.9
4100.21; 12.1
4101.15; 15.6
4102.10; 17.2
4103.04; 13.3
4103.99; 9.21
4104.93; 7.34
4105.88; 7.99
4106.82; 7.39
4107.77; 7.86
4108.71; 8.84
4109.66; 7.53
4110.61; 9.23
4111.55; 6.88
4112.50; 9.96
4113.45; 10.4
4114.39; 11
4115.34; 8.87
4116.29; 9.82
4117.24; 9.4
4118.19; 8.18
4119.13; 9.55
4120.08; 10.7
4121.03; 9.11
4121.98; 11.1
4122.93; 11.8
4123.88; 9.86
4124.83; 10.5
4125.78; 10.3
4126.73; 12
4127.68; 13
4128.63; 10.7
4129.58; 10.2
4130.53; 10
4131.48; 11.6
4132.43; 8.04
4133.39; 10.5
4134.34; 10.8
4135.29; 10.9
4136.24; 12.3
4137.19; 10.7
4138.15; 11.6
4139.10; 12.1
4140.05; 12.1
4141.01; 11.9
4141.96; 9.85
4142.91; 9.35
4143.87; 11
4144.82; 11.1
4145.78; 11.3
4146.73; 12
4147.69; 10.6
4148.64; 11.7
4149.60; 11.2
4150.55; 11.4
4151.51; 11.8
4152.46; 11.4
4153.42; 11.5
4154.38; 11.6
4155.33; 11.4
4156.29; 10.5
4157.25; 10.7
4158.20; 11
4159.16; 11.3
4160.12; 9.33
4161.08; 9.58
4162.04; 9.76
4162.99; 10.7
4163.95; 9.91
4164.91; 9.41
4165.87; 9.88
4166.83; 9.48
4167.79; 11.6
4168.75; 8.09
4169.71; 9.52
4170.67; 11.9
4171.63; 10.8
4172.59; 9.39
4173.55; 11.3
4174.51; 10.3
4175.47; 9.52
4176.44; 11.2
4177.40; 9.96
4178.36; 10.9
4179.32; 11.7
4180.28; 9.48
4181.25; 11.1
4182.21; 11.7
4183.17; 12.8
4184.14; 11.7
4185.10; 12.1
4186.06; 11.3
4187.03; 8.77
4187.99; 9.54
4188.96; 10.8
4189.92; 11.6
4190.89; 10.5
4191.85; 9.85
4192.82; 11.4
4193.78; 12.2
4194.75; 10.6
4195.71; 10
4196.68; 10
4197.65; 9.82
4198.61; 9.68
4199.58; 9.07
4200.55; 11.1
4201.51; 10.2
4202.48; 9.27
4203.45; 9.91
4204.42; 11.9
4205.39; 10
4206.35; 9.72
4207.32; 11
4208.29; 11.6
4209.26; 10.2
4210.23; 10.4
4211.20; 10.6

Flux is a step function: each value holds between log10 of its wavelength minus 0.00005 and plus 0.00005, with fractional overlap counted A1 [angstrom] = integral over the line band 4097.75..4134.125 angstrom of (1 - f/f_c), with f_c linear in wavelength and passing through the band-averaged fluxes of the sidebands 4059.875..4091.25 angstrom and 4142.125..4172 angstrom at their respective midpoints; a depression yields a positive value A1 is 1.3 angstrom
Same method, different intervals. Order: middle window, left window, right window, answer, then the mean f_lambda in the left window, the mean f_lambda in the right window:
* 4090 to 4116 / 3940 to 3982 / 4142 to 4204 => 1.24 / 9.16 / 10.6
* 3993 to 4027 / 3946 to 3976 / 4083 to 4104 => -4.34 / 9.17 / 10.3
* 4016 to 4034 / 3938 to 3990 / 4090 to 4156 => -2.63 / 9.31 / 10.4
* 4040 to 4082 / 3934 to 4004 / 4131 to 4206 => -2.50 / 9.57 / 10.7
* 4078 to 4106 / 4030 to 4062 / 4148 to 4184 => 1.51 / 10.8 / 10.7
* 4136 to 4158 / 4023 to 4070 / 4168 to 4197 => -1.11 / 10.8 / 10.7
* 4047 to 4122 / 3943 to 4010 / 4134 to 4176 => 1.63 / 9.68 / 10.8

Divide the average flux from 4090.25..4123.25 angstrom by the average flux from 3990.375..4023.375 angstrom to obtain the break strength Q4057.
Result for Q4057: 0.90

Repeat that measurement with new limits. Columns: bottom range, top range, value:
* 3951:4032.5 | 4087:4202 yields 1.04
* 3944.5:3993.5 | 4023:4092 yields 1.14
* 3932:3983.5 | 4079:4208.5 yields 1.14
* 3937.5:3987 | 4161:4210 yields 1.13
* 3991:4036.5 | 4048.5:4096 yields 0.94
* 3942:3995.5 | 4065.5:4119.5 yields 1.06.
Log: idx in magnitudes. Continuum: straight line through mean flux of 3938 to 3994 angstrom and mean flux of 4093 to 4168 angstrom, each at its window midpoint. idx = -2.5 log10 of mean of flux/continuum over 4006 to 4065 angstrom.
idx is -0.11 mag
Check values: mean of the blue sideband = 9.41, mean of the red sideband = 10.4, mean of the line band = 10.9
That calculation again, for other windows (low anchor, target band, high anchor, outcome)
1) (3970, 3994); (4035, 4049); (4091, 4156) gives -0.15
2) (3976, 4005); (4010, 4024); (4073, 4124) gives -0.10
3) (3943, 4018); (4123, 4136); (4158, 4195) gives -0.04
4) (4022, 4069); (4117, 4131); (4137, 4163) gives 0.05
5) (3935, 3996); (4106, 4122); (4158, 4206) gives 0.12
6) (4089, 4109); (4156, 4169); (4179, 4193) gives 0.05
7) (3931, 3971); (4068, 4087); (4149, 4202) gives -0.05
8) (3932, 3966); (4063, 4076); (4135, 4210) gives -0.04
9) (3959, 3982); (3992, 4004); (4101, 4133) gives -0.23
